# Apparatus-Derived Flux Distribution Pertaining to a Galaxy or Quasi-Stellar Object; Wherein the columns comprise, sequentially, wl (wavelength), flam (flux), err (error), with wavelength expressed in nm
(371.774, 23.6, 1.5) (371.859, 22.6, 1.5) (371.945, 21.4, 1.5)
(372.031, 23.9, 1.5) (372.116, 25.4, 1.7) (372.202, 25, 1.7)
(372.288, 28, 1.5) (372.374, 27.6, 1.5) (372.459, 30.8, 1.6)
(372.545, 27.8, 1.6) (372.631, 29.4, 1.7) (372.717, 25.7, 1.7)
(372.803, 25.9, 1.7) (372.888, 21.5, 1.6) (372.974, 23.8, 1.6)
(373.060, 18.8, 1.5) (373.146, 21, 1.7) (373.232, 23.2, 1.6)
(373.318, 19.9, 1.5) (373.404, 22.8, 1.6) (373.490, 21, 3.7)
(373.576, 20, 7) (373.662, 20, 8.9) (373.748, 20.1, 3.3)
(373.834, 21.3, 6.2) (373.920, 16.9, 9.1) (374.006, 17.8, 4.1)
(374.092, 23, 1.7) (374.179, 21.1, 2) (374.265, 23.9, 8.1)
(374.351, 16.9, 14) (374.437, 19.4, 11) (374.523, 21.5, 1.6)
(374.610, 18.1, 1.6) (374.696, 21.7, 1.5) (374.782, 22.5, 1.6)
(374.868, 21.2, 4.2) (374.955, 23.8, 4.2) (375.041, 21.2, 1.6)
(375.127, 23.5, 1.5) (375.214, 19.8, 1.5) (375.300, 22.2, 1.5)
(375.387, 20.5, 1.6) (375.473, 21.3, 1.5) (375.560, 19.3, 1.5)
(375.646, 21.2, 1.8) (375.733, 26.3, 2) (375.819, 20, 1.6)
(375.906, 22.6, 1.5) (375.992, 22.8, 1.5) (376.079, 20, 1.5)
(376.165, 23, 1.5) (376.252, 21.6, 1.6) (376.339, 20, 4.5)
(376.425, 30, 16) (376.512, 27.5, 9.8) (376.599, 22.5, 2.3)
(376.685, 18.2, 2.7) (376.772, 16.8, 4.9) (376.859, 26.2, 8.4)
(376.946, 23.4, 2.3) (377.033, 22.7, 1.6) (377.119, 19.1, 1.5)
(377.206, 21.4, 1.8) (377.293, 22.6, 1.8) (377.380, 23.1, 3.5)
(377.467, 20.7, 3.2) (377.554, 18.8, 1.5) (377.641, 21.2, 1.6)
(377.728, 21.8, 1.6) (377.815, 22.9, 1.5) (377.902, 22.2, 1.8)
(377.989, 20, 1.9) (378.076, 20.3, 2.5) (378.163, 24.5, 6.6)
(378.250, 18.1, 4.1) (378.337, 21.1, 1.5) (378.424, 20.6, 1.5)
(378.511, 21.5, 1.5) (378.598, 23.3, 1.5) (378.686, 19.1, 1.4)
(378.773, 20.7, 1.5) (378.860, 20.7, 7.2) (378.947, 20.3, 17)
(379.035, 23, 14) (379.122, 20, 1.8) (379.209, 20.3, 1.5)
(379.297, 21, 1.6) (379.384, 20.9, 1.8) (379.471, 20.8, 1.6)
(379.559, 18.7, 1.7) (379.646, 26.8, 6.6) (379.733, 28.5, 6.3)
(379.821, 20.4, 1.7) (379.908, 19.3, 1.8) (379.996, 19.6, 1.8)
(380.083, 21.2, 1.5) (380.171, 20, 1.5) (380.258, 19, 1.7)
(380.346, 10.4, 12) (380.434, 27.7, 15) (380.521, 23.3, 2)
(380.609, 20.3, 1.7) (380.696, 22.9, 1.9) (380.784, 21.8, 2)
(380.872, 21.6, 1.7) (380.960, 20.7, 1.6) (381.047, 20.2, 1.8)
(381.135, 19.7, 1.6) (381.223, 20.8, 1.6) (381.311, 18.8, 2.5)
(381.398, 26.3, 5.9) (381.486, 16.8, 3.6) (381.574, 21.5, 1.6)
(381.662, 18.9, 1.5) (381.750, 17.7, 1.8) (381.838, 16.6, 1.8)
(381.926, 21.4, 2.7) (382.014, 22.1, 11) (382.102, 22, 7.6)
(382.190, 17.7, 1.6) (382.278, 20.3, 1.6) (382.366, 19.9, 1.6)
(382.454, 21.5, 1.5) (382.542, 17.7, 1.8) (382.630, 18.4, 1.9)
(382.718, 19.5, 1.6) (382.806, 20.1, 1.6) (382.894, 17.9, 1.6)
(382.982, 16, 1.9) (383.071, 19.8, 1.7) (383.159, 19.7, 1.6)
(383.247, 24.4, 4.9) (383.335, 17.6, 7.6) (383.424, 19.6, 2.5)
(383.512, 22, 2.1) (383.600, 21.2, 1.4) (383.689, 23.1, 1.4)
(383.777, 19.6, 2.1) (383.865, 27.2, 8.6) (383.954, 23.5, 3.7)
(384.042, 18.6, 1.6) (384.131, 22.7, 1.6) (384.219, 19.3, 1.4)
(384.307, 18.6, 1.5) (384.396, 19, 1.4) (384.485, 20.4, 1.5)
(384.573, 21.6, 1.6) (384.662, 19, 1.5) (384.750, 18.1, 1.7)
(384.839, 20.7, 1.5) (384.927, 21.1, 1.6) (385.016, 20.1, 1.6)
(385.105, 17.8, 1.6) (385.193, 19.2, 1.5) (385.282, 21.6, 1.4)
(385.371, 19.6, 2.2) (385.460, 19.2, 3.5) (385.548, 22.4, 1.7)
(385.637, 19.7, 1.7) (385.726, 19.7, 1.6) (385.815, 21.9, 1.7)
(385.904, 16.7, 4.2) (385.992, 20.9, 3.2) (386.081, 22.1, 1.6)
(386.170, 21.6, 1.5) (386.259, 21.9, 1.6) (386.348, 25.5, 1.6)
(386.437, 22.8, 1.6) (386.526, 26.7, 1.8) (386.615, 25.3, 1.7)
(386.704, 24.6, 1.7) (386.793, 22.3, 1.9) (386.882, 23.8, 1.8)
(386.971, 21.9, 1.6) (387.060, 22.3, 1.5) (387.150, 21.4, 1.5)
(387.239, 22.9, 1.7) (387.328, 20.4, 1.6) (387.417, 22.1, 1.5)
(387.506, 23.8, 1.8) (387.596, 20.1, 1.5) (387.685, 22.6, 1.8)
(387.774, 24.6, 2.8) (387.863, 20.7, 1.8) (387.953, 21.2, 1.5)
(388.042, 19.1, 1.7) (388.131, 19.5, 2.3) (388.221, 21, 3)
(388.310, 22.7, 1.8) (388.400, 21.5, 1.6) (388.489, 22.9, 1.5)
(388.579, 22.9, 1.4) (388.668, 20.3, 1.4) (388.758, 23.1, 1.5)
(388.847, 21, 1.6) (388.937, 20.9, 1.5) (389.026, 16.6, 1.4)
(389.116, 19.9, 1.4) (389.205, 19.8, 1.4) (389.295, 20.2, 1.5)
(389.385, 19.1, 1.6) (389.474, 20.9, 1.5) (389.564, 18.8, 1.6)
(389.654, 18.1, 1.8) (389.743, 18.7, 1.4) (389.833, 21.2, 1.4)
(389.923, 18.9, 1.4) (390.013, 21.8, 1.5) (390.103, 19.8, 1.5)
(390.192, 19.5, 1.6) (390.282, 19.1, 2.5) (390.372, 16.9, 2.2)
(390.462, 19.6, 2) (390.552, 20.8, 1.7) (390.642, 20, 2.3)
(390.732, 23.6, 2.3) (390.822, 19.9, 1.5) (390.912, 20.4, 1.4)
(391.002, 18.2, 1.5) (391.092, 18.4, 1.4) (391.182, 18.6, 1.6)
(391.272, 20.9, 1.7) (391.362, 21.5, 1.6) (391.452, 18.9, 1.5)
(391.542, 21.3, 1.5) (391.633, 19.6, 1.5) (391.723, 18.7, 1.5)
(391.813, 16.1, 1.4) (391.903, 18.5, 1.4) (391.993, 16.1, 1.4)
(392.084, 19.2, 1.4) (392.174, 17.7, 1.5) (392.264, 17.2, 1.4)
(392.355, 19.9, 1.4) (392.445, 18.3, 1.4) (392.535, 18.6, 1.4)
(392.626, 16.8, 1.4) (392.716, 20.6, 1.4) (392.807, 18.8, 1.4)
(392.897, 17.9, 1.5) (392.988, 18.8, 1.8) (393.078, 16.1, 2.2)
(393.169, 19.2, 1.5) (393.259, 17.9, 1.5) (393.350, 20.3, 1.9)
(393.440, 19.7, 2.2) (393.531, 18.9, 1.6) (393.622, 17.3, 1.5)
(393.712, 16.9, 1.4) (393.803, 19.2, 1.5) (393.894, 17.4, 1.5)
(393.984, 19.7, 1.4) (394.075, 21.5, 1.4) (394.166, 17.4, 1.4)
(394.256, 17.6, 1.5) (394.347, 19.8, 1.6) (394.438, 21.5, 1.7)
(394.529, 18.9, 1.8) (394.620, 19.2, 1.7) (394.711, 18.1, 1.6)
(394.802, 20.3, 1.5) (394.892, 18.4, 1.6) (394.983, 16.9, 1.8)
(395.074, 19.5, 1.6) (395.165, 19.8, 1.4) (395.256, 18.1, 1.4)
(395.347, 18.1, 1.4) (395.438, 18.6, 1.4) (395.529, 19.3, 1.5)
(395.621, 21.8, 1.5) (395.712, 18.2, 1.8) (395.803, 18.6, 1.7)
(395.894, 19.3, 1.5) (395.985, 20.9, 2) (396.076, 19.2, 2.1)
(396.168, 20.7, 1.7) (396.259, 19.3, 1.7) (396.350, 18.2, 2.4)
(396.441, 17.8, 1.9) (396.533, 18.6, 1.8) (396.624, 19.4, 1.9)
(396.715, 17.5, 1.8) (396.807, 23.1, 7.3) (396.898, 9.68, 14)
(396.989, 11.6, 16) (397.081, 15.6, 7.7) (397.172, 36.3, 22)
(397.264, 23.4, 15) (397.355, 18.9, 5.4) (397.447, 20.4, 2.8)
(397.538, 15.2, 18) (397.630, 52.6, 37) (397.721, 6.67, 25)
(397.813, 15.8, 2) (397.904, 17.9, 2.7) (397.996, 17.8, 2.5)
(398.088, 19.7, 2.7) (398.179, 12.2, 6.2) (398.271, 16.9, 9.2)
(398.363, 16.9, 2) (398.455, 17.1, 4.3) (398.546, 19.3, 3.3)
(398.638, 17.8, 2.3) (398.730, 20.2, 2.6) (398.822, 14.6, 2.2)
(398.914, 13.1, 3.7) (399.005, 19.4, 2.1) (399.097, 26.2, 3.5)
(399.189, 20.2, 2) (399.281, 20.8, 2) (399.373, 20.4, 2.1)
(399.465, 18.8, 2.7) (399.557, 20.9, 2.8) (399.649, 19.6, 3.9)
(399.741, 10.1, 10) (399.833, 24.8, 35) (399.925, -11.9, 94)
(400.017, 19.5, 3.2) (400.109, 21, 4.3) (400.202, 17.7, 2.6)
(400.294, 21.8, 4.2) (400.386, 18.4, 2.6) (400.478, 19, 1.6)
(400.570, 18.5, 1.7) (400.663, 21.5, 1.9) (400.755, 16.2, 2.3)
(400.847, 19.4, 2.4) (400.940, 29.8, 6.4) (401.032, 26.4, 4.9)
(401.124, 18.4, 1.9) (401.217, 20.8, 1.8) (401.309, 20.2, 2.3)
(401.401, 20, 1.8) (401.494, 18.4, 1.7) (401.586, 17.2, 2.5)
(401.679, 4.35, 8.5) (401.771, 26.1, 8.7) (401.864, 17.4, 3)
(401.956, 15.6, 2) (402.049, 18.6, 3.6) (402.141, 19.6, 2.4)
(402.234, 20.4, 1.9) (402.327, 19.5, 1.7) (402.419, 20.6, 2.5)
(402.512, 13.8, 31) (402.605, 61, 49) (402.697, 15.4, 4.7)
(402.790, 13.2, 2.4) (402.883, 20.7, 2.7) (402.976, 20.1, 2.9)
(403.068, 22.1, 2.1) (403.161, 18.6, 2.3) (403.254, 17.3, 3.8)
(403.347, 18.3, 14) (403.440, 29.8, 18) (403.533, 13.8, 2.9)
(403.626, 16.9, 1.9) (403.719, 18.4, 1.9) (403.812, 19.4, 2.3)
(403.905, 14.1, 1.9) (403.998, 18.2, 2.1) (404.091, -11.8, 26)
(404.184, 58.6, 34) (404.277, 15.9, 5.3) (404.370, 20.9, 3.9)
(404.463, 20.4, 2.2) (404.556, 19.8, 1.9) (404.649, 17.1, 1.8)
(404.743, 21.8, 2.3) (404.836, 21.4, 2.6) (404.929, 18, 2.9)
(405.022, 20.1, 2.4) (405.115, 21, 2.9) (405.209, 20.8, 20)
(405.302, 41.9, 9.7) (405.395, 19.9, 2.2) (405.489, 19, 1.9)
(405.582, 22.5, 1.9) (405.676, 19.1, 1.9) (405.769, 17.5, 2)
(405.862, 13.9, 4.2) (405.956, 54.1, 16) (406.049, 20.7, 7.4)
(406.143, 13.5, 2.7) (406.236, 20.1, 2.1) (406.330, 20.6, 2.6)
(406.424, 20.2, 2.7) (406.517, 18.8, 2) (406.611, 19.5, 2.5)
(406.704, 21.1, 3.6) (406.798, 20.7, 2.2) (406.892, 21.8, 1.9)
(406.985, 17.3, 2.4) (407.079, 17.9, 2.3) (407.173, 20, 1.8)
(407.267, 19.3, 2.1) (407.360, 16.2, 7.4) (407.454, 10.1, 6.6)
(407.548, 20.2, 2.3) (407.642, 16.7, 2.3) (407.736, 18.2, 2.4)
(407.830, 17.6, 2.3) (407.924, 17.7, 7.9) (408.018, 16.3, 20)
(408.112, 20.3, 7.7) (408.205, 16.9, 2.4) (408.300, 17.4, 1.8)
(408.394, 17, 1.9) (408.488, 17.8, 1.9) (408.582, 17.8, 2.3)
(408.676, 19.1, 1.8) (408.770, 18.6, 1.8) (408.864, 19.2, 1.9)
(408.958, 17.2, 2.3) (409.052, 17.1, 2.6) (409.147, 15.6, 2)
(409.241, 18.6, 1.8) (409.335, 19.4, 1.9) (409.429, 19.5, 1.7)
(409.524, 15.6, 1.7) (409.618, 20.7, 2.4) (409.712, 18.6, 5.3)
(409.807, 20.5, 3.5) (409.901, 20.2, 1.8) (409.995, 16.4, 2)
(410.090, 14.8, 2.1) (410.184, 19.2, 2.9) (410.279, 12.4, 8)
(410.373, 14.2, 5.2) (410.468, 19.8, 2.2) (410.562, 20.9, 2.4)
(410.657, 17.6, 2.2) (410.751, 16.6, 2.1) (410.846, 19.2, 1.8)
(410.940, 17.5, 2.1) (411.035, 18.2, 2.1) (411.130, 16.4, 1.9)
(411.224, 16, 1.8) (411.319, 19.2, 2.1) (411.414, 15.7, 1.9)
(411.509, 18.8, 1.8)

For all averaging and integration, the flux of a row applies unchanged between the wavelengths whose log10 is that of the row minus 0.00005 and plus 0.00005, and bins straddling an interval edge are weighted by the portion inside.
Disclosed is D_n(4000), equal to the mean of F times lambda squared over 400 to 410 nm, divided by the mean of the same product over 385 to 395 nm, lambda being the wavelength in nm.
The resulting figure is 1.06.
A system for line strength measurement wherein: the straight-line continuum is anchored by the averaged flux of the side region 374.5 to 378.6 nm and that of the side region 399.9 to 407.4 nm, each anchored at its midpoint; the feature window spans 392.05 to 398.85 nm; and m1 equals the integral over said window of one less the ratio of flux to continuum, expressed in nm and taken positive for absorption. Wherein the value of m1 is 0.57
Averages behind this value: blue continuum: 21.7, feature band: 18.9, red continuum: 20.2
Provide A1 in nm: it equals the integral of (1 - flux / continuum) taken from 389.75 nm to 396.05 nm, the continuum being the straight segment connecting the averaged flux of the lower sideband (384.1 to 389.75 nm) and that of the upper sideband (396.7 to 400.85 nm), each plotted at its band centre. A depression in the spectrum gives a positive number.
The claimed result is 0.22 nm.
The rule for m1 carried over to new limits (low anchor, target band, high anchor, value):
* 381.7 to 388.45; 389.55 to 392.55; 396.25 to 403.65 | 0.15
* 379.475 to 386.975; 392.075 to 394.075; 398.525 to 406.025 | 0.18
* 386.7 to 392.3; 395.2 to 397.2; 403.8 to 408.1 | 0.13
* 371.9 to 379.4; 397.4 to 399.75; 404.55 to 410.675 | 0.12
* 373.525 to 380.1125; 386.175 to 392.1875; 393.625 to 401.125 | -0.24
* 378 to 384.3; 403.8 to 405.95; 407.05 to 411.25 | -0.35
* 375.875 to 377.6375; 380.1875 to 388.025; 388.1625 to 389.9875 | 0.09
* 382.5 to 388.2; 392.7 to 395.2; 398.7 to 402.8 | 0.16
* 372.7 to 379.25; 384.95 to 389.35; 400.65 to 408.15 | -0.10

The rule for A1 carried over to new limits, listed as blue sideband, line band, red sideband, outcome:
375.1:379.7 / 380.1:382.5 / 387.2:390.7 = 0.10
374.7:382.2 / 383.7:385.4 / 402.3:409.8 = 0.04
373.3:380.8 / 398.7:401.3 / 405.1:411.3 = 0.12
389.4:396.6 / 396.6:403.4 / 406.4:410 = -0.21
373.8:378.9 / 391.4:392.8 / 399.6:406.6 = 0.14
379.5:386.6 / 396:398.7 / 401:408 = 0.15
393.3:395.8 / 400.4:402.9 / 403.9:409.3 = -0.13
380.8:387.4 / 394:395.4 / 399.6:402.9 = 0.06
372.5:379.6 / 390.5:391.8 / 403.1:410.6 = 0.03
